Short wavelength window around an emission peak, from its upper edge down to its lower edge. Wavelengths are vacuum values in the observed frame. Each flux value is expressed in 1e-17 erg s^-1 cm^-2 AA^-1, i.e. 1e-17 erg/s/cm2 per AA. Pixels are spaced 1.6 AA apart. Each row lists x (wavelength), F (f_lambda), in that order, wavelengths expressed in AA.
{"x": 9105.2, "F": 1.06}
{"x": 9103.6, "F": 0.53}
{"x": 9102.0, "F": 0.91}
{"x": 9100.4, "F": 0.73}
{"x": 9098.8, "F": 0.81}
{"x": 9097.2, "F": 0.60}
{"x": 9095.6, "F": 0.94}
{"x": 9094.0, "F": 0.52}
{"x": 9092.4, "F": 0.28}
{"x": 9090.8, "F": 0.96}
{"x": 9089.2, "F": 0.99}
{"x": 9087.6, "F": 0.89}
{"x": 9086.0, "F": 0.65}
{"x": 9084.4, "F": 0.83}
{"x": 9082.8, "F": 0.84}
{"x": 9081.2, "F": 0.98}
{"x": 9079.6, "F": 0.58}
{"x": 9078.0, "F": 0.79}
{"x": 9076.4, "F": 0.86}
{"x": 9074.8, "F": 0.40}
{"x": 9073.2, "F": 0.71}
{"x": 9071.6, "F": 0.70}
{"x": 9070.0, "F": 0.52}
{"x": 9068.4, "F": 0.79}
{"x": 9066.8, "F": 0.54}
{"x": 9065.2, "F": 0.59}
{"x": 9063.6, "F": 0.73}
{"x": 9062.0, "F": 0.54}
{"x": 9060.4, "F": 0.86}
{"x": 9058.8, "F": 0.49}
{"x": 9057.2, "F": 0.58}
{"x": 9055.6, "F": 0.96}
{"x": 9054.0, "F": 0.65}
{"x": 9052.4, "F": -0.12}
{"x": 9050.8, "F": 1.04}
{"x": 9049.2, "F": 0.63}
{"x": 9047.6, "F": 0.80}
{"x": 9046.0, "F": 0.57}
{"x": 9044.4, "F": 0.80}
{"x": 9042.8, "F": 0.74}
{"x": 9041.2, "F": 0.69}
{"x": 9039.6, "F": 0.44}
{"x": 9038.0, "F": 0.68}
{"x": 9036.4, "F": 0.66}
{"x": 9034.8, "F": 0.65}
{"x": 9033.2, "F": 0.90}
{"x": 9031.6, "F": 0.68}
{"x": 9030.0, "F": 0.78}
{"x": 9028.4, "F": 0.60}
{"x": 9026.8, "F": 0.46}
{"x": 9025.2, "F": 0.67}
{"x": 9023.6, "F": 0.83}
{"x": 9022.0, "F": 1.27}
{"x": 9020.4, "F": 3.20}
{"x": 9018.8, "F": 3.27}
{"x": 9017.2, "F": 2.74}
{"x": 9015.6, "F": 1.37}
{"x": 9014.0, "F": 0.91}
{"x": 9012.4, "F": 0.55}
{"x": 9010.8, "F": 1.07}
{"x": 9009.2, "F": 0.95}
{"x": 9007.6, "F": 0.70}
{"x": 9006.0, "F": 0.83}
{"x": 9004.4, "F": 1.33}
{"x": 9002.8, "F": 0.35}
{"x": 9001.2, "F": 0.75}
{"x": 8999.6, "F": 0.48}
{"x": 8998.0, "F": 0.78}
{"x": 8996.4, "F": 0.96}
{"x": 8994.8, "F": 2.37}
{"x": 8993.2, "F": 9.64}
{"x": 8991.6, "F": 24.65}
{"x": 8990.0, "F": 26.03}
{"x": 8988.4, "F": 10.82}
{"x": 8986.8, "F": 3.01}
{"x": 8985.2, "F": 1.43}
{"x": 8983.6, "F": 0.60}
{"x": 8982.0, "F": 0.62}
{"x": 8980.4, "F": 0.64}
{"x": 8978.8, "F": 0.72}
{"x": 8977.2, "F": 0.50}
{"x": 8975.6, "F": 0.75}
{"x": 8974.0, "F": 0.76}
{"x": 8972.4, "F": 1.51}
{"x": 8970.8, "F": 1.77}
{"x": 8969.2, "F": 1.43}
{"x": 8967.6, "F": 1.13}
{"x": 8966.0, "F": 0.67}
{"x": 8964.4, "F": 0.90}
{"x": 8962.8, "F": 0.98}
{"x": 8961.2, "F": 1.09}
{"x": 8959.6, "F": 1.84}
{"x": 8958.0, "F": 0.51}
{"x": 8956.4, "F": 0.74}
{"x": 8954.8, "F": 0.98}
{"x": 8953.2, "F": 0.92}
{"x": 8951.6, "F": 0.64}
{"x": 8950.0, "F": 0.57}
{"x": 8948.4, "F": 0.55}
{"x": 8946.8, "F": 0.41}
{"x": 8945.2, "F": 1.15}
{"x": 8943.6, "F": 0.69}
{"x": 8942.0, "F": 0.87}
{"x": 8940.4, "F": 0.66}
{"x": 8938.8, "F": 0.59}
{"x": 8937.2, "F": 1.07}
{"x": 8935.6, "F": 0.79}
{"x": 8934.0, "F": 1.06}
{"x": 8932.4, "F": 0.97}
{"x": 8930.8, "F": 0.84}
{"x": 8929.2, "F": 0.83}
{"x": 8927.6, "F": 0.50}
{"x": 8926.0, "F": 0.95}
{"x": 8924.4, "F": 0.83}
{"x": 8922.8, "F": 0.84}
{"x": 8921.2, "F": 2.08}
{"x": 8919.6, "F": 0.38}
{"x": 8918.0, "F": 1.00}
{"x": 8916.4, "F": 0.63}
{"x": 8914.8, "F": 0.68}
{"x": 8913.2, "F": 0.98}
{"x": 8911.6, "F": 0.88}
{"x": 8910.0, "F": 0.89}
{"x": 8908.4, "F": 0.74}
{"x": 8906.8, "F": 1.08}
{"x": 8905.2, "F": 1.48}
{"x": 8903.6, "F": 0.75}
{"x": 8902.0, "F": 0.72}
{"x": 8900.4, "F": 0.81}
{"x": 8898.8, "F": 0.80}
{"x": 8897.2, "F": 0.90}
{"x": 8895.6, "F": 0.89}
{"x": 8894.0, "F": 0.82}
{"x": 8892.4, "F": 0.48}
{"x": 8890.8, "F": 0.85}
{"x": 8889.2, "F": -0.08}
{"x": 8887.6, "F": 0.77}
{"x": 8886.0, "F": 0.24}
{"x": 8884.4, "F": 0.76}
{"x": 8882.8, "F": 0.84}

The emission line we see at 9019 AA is [N II]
